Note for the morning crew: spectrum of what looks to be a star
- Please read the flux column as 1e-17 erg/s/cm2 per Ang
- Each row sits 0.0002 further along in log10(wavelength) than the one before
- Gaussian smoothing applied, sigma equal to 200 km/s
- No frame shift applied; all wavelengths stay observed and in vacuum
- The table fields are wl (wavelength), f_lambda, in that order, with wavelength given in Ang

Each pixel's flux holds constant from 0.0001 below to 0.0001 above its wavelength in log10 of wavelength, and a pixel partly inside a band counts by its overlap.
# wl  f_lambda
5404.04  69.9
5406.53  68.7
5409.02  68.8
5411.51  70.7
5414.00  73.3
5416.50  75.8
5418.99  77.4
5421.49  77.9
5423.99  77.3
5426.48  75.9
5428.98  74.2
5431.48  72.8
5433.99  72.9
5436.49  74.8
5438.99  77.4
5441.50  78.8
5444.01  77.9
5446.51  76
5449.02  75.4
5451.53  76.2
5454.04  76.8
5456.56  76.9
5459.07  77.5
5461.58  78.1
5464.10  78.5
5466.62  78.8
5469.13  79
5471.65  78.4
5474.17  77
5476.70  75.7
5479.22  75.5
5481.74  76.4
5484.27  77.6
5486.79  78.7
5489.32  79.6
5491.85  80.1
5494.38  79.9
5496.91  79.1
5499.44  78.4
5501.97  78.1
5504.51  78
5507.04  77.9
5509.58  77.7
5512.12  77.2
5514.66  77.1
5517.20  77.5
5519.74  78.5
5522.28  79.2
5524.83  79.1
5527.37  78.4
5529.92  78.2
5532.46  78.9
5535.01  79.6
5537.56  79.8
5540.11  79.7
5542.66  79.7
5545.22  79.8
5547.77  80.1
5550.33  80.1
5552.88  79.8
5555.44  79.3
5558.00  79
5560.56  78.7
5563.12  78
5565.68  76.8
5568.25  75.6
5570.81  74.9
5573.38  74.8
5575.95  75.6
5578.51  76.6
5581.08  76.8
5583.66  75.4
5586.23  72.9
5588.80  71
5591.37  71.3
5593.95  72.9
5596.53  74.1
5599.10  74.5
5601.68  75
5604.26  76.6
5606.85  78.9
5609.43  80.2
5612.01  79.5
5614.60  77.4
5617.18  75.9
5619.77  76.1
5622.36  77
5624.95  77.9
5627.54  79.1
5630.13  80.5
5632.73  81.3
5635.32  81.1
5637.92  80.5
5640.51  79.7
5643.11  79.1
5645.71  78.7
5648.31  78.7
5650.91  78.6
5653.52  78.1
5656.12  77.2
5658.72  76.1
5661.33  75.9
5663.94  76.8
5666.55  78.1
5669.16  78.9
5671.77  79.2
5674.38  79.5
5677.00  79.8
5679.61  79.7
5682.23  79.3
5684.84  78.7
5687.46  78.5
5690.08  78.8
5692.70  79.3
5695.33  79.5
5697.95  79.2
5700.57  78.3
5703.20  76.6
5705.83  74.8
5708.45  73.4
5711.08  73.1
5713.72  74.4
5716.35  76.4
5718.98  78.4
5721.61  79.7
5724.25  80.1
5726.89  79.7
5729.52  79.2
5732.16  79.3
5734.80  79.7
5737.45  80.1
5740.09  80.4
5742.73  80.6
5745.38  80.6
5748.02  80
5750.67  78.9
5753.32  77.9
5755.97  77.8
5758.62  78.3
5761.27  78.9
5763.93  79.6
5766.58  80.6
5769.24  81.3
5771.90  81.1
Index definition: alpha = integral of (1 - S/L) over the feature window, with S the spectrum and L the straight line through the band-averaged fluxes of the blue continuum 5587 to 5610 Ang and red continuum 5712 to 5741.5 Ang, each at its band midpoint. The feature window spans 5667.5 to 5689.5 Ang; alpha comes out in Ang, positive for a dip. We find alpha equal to -0.5 Ang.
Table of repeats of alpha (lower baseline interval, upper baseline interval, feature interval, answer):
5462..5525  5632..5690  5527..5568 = -0.38 Ang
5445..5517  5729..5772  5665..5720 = 0.98 Ang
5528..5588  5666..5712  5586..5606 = 1.07 Ang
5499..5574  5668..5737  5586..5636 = 1.03 Ang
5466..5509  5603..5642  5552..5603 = 1.91 Ang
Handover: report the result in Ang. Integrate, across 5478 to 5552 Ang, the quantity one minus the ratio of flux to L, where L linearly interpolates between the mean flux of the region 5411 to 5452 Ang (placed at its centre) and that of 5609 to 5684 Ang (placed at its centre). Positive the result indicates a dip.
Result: -1.8 Ang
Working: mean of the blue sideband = 75.6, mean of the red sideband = 78.6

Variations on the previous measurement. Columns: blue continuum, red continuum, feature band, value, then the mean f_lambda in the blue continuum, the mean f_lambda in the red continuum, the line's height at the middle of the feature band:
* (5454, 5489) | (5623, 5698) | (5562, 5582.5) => 0.6 Ang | 77.6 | 78.9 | 78.3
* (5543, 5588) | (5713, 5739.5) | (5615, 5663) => -0.2 Ang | 77.3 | 78.9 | 78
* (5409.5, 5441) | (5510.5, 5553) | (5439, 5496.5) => -0.8 Ang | 75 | 79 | 76.6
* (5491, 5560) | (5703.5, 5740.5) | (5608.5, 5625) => 0.1 Ang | 78.9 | 77.7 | 78.3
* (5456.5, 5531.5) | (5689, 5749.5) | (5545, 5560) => -0.3 Ang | 78.1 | 78.3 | 78.2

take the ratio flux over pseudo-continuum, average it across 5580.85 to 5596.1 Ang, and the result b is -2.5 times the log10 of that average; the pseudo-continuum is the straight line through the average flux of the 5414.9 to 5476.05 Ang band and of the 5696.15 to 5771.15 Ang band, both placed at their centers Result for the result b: 0.06 mag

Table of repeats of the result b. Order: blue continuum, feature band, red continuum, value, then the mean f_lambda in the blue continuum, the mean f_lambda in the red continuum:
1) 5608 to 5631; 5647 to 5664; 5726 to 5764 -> 0.02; 78.2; 79.4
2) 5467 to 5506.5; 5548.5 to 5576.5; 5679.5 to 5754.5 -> 0.01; 78.1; 78.4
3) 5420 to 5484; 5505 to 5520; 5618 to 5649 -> 0.00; 76.7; 79.1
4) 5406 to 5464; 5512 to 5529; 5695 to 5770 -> -0.03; 75.4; 78.5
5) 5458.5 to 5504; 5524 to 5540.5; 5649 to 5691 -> -0.01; 78.1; 78.3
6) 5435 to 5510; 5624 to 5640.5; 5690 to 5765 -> -0.03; 77.7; 78.4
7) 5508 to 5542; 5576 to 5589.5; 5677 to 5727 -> 0.05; 78.5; 77.8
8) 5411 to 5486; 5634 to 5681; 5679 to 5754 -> -0.01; 76.4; 78.4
